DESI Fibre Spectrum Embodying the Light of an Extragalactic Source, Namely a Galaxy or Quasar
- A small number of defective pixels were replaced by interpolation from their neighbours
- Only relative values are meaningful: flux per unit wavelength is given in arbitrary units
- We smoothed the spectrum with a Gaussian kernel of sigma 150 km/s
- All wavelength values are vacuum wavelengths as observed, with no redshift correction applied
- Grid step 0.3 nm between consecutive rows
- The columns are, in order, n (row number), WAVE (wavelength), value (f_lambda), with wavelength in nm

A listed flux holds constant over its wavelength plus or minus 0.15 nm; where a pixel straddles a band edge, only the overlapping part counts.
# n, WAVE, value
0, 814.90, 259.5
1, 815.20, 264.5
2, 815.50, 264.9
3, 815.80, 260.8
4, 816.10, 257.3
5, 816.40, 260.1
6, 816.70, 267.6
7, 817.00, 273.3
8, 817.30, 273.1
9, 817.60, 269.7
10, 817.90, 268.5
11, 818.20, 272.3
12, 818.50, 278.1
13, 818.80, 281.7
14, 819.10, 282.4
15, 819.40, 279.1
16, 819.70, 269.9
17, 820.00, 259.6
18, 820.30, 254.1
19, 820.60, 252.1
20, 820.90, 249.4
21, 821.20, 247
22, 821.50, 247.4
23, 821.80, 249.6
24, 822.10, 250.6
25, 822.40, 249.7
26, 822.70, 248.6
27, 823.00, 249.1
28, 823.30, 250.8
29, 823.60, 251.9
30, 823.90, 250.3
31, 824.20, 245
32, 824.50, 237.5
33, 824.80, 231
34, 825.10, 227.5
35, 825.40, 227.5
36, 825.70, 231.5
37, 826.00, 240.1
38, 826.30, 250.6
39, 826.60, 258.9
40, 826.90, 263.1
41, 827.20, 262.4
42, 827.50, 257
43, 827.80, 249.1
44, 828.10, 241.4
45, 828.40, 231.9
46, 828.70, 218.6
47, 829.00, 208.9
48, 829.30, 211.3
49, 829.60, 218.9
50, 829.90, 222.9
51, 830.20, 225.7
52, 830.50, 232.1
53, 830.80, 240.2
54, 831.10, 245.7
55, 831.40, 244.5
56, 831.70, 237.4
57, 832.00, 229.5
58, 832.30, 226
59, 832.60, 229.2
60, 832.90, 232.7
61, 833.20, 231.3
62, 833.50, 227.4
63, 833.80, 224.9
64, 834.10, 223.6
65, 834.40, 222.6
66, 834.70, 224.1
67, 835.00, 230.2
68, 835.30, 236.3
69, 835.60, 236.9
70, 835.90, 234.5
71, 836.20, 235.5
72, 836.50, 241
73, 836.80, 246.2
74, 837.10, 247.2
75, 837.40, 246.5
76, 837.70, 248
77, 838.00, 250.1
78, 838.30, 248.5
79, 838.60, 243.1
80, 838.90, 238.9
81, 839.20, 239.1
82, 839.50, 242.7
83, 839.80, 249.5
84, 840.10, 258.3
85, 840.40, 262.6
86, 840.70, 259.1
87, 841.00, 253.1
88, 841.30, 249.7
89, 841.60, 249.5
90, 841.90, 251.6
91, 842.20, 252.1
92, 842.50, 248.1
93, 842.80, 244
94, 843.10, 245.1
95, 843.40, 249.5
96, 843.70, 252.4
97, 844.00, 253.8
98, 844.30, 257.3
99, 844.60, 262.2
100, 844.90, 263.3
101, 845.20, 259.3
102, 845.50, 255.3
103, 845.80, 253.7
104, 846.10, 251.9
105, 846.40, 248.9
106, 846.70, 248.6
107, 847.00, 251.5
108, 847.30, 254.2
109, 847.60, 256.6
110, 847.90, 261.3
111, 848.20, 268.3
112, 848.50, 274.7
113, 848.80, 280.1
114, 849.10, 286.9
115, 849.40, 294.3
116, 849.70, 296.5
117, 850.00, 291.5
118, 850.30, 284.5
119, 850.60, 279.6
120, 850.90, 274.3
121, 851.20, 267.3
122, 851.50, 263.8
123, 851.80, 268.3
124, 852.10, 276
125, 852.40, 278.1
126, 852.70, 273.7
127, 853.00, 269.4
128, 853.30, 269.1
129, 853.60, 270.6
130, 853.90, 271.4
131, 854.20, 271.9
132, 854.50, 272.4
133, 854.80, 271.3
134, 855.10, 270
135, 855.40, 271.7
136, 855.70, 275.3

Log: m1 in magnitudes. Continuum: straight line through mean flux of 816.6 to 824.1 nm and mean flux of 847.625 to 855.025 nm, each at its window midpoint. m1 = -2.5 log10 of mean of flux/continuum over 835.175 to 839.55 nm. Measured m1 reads 0.11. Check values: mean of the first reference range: 261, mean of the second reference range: 275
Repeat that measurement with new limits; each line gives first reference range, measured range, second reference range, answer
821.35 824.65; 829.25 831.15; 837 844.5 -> 0.095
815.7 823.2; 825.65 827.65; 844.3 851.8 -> 0.044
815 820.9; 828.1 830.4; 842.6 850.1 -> 0.196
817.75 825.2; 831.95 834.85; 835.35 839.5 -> 0.086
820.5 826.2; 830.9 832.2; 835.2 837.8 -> 0.016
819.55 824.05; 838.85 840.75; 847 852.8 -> 0.069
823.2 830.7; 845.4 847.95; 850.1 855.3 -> 0.047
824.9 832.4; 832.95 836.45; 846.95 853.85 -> 0.075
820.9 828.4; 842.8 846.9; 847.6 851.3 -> 0.081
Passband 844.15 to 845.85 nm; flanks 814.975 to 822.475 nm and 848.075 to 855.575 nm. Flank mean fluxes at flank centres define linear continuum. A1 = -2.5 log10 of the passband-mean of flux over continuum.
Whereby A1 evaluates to 0.06 mag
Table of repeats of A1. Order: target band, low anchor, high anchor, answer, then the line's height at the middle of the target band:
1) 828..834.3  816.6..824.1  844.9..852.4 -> 0.16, 264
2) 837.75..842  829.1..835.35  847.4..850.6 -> 0.01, 252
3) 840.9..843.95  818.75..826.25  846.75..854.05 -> 0.07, 267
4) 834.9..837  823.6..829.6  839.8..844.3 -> 0.04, 247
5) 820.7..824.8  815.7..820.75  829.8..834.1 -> 0.04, 256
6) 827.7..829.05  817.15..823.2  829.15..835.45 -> 0.04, 240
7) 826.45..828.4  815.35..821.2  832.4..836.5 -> -0.03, 246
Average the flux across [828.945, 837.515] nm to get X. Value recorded 232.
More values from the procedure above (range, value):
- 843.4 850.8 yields 266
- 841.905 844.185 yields 250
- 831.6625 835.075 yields 228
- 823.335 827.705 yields 245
